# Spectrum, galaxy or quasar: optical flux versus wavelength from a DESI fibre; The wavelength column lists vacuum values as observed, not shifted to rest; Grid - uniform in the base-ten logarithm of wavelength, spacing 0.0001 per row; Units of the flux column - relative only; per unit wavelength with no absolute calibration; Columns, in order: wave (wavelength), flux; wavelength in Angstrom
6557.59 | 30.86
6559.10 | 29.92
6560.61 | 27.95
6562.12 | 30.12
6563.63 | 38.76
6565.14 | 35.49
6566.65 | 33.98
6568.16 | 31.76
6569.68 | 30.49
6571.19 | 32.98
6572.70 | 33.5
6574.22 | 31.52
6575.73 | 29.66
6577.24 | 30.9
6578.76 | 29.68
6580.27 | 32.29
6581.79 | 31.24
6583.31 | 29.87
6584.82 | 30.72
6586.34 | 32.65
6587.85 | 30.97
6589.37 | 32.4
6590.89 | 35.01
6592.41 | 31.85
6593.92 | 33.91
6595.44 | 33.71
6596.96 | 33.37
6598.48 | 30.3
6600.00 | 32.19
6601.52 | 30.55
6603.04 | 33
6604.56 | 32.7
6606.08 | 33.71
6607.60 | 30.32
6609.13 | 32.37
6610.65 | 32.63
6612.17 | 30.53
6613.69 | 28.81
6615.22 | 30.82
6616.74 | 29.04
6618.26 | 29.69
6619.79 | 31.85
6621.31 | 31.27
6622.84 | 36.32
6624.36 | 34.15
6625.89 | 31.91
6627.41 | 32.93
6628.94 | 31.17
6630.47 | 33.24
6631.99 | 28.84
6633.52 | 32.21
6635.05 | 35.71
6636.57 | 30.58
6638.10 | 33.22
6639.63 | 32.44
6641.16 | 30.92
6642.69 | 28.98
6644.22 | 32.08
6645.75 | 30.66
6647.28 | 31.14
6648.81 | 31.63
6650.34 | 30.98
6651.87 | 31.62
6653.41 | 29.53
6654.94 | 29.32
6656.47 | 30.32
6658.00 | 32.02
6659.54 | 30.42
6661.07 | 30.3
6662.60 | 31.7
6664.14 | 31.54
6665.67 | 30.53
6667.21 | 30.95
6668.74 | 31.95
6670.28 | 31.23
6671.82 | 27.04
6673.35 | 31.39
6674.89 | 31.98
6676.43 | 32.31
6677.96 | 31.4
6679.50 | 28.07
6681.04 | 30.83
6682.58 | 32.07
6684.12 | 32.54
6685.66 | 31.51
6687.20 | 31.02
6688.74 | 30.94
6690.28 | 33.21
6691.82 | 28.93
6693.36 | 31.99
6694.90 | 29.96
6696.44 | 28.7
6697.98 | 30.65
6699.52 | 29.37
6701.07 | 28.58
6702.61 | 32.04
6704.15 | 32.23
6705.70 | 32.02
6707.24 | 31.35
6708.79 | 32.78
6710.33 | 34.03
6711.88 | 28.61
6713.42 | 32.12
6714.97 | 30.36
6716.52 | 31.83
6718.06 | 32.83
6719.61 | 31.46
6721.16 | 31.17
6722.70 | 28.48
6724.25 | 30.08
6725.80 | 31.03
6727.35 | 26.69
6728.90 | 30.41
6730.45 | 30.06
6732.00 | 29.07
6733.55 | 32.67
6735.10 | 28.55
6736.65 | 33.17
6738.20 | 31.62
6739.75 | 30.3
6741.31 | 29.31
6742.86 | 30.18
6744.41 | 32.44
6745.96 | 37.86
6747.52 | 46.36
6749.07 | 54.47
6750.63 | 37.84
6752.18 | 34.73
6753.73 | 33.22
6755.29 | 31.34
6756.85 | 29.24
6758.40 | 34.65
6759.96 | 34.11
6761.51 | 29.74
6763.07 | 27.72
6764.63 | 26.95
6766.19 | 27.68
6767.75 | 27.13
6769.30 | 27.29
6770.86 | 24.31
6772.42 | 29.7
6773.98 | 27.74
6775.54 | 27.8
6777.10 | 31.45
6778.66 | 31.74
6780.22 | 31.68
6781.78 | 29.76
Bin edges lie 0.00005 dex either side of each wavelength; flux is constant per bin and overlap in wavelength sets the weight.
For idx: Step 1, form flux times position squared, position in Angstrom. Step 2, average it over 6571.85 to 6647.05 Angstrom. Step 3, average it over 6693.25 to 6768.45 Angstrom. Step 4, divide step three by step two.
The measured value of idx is 1.0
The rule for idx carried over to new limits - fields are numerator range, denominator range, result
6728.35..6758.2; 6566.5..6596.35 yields 1.11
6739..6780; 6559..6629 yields 1.06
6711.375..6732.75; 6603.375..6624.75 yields 0.99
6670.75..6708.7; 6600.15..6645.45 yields 0.99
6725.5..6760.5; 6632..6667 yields 1.10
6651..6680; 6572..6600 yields 0.99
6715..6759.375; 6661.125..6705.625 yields 1.08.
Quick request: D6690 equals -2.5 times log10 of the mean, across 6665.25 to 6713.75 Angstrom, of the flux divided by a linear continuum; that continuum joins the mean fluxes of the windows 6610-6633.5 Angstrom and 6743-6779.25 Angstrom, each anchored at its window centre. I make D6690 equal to 0.03 mag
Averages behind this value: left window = 31.6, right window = 32.4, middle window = 31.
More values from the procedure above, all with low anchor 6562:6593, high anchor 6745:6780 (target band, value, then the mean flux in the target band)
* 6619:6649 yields 0.007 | 32.1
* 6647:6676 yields 0.051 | 30.8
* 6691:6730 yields 0.057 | 30.7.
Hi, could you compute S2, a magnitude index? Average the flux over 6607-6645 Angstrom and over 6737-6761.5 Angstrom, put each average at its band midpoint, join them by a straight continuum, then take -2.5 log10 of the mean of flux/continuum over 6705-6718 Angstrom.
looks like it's 0.07 mag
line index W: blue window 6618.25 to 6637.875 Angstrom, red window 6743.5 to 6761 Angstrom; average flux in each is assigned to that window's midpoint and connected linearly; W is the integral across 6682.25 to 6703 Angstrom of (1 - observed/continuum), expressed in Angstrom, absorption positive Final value 2.34 Angstrom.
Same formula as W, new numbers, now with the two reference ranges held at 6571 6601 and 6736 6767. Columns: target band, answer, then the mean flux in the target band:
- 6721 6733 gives 1.4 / 29.6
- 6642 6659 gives 1.0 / 30.7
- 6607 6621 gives 0.7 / 30.7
